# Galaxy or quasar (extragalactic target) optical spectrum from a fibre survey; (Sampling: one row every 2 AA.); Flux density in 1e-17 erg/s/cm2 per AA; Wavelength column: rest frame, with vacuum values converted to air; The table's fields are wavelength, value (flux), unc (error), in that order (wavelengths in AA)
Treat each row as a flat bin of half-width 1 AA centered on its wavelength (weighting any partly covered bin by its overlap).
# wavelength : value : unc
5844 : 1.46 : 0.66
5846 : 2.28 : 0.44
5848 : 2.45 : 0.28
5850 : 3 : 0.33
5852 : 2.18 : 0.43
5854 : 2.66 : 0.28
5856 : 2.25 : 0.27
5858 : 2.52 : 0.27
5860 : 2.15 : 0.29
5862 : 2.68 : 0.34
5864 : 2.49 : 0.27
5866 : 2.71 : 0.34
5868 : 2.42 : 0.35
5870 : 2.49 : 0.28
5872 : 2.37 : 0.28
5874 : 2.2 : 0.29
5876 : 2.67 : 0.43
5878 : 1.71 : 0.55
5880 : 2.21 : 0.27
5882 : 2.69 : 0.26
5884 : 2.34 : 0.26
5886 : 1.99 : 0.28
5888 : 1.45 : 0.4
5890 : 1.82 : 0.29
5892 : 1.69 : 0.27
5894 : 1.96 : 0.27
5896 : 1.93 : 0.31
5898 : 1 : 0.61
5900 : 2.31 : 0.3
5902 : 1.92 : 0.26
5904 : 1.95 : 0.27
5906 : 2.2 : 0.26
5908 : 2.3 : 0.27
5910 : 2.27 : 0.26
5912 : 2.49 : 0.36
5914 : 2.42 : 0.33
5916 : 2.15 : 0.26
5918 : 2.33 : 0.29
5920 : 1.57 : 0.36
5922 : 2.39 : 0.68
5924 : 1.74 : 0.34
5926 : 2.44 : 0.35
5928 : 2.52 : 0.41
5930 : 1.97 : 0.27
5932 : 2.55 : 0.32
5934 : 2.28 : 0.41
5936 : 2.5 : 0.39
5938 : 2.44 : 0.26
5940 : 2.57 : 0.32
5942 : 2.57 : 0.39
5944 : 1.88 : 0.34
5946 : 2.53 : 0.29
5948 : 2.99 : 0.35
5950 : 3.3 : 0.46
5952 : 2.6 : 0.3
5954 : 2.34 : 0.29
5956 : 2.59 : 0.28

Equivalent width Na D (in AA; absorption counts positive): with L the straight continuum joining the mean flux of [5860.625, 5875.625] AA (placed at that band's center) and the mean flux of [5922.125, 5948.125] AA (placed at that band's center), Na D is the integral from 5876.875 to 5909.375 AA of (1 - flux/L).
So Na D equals 6.2 AA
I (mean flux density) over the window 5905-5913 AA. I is 2.32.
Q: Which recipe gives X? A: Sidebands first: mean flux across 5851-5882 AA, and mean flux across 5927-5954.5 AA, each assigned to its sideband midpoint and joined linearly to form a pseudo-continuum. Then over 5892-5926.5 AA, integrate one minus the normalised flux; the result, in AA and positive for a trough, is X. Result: 5.5 AA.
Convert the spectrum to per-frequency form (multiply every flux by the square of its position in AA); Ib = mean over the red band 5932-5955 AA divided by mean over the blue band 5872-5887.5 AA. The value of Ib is 1.16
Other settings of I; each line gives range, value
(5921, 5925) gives 2.06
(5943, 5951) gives 2.67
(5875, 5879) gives 2.19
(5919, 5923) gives 1.98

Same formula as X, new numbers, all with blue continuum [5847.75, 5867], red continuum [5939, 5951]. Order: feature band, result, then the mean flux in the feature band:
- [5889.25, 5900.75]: 3.56 AA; 1.77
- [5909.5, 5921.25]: 1.76 AA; 2.21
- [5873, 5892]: 3.36 AA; 2.1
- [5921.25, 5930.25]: 1.33 AA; 2.23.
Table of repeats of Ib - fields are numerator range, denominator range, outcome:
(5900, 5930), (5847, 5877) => 0.90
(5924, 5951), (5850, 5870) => 1.02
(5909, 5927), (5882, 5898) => 1.18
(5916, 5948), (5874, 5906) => 1.17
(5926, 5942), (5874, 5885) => 1.06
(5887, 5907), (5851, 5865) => 0.76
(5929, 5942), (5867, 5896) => 1.14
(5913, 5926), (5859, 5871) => 0.87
